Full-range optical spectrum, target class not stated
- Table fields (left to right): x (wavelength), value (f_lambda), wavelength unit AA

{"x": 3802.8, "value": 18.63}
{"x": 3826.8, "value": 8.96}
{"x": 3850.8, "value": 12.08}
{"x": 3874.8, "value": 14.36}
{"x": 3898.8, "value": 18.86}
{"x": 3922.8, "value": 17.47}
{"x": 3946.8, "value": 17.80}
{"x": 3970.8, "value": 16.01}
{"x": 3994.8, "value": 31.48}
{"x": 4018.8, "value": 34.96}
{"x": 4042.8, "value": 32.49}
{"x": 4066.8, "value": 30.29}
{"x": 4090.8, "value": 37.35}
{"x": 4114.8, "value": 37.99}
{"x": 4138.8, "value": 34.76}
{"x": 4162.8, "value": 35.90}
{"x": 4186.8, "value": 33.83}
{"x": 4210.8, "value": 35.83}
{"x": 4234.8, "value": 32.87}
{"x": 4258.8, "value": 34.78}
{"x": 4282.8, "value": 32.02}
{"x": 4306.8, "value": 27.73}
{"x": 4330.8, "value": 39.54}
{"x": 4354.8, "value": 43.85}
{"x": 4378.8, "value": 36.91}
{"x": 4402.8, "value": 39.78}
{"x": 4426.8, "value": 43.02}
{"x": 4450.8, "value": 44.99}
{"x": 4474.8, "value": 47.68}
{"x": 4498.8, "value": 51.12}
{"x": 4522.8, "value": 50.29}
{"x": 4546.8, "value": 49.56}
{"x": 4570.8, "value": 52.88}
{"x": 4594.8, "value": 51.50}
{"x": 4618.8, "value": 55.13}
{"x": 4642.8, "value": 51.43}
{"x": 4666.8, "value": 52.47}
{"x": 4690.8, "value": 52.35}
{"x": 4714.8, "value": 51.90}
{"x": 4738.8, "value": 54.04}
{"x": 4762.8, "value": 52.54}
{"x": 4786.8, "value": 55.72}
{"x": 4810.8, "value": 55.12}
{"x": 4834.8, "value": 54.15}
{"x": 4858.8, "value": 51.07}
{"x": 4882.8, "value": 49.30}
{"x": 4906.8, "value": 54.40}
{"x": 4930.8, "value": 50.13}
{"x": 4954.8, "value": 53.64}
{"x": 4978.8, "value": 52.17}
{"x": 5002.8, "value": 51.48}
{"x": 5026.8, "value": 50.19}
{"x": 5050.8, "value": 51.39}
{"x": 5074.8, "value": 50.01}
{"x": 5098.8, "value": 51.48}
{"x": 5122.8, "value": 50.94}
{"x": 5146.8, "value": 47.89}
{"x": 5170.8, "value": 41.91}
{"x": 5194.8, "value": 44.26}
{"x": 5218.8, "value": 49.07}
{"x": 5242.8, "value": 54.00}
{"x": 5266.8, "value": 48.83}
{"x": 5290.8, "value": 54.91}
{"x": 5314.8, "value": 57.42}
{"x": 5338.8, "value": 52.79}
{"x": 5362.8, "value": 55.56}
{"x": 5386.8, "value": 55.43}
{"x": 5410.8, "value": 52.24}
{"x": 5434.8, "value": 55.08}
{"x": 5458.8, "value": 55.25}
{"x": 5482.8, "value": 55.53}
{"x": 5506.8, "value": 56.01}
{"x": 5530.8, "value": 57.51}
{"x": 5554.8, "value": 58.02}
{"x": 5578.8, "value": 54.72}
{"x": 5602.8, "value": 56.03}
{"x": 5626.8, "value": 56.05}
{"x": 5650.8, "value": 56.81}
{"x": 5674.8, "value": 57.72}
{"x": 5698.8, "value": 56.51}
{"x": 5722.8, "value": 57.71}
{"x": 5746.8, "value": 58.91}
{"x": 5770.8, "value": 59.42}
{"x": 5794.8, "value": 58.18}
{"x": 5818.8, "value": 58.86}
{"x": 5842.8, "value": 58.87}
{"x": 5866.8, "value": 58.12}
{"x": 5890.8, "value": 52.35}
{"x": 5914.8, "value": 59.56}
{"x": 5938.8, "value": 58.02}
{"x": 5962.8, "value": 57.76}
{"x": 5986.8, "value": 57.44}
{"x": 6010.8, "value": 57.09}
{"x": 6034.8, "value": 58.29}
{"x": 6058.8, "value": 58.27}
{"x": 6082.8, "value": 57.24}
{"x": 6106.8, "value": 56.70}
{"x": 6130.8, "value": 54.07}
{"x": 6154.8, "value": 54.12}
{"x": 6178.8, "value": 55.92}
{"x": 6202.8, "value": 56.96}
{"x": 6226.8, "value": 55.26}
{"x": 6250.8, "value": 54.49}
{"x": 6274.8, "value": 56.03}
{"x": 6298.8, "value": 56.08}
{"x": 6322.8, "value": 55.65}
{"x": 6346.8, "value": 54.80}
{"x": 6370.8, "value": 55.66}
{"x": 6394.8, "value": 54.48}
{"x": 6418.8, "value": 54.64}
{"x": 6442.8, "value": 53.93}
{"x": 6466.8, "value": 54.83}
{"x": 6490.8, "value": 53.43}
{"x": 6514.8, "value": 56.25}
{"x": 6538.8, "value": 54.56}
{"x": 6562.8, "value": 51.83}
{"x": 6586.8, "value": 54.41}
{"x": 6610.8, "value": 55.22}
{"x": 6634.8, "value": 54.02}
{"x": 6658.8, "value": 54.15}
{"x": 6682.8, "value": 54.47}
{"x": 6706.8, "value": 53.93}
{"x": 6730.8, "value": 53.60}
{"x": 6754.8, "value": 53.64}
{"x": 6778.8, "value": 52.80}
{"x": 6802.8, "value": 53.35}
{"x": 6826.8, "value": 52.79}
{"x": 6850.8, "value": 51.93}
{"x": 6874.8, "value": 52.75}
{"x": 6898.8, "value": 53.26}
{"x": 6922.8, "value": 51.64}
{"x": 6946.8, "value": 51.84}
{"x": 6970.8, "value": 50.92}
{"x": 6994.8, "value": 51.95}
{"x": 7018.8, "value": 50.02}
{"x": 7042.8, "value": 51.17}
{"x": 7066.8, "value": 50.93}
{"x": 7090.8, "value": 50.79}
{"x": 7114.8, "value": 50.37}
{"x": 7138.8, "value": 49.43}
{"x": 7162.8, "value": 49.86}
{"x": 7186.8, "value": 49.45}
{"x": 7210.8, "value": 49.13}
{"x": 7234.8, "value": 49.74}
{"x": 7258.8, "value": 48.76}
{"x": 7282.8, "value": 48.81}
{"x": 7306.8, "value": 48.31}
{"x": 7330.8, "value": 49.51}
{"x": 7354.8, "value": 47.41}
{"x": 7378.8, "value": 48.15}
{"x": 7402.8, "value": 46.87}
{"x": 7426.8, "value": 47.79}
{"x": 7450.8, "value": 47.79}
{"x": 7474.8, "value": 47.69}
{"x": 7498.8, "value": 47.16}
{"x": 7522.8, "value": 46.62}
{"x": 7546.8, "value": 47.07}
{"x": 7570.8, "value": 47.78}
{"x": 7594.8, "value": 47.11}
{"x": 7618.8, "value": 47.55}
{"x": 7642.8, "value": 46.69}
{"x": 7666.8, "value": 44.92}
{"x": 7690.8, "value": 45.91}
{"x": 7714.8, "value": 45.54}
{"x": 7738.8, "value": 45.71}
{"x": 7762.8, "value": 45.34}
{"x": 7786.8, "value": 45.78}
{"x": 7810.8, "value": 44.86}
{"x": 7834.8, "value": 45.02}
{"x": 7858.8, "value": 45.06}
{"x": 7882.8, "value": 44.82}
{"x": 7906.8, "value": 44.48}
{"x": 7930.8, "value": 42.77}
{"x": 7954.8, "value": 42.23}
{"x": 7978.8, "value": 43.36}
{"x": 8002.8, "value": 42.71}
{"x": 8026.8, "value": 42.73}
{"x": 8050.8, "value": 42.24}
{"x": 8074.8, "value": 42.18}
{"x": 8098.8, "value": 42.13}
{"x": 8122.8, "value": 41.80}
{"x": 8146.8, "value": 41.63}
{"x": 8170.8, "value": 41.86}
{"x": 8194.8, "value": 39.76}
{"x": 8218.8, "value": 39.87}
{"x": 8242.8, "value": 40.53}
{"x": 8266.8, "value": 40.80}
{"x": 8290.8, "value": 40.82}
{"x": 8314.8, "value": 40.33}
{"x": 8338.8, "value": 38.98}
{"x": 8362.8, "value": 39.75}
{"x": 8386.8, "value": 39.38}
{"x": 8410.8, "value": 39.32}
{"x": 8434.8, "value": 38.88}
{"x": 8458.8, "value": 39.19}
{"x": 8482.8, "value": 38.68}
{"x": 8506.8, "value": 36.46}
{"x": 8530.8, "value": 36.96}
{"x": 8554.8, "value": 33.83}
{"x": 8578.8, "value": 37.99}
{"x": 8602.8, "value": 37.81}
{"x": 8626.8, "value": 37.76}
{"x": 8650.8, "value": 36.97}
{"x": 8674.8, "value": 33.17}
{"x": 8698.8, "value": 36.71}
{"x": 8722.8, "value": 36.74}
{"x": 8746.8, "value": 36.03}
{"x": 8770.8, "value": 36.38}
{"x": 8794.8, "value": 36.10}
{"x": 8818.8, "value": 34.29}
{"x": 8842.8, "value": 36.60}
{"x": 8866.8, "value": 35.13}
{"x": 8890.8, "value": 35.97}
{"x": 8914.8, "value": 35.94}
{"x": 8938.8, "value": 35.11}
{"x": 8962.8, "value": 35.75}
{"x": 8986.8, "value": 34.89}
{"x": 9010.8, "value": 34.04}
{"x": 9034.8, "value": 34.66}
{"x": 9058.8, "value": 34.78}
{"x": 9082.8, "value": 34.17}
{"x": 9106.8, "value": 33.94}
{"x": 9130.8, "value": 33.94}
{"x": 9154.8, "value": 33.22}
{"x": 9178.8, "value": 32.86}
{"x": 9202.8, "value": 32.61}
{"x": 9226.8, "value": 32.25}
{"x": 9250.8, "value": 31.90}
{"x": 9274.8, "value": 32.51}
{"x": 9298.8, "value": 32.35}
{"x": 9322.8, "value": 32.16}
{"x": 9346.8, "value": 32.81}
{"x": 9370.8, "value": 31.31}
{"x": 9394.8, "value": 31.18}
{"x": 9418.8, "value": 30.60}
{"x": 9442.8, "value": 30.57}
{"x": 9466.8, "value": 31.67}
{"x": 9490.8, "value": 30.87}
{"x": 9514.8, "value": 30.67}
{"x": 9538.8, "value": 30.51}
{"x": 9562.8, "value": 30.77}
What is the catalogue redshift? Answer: 0.000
